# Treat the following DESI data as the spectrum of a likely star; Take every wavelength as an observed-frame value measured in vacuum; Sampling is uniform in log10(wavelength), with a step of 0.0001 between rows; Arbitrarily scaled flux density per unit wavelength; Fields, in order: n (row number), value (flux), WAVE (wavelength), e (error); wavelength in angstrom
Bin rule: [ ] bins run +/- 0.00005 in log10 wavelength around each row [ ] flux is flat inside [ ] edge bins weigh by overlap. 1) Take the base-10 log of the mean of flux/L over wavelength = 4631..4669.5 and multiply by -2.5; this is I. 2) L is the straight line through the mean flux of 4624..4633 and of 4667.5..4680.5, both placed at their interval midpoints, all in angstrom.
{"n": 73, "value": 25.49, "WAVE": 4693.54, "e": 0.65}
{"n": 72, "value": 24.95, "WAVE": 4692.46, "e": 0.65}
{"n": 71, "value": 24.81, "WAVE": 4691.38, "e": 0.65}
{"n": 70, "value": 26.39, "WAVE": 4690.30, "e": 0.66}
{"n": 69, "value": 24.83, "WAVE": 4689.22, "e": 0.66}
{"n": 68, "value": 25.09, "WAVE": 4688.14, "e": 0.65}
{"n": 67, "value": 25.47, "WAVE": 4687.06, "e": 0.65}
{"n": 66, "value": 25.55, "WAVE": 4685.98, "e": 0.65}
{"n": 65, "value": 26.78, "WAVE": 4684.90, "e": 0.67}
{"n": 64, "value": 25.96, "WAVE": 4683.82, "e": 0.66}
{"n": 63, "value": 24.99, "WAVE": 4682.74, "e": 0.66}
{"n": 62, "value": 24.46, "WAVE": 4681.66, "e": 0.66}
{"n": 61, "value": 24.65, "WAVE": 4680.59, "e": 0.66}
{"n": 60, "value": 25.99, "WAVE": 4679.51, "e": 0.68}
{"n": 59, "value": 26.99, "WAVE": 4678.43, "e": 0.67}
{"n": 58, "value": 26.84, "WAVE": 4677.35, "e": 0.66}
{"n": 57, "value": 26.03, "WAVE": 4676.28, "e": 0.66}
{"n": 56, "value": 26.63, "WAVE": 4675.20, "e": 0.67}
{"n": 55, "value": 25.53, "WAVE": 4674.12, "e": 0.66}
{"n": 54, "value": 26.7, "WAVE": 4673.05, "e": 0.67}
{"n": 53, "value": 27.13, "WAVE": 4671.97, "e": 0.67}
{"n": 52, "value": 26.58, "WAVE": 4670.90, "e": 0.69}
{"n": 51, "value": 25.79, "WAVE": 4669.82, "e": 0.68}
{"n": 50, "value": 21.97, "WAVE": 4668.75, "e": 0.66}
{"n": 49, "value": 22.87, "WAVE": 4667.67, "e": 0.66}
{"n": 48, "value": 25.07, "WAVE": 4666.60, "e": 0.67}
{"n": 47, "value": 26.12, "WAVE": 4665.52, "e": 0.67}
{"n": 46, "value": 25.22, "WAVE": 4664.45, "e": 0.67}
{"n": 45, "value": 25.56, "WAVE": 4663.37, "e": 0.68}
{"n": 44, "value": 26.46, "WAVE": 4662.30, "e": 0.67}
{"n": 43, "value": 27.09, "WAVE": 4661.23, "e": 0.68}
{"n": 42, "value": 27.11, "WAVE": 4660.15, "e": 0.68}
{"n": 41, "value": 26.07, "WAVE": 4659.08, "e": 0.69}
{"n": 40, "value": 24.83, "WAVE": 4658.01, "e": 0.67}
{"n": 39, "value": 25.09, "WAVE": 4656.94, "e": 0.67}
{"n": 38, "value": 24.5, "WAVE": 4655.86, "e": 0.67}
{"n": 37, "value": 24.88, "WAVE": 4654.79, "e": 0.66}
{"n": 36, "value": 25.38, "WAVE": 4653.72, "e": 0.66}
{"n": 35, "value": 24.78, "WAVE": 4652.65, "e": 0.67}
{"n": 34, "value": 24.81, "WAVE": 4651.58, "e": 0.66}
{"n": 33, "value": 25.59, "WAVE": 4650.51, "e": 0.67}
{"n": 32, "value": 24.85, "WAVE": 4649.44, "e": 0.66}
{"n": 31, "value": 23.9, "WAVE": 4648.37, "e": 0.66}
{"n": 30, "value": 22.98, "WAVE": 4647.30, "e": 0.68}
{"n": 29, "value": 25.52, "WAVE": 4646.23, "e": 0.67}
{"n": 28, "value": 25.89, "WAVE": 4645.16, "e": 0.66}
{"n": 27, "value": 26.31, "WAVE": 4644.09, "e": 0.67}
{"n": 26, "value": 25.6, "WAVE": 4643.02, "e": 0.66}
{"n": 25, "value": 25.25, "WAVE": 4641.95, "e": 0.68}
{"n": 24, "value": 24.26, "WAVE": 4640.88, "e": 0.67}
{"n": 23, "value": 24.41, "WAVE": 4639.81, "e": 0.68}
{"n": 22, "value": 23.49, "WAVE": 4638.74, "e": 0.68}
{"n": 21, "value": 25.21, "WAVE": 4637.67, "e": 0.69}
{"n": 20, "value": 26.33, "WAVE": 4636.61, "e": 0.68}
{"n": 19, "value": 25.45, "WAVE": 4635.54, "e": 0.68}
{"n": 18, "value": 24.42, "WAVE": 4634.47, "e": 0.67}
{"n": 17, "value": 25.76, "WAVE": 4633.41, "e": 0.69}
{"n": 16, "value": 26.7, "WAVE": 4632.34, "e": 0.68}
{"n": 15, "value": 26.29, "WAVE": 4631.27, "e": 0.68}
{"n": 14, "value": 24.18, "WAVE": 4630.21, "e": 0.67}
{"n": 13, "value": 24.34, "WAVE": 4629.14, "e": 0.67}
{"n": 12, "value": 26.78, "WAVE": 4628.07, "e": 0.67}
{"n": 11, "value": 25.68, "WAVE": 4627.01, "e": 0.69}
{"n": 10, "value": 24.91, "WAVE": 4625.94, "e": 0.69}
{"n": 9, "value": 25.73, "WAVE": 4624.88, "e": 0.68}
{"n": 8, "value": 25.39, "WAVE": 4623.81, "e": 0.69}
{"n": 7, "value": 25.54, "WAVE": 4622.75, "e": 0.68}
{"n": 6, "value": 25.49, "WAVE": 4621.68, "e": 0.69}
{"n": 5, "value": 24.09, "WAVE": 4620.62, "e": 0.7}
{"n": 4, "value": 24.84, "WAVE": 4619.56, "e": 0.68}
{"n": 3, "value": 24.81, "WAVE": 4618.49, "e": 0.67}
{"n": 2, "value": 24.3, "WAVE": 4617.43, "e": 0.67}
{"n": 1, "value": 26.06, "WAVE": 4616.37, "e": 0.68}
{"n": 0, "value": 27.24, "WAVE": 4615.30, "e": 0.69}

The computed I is 0.02 mag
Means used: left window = 25.5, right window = 25.8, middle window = 25.2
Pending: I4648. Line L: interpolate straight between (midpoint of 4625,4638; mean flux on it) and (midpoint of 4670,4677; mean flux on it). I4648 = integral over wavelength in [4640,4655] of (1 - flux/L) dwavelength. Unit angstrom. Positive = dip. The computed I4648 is 0.5 angstrom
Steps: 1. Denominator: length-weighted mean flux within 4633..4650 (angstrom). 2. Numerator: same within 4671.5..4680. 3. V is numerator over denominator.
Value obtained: 1.06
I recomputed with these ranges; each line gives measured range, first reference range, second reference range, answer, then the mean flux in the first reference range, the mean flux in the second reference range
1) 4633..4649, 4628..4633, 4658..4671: 0.02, 25.5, 25.4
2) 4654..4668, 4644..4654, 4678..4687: -0.01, 24.9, 25.6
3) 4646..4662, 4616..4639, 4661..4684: 0.01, 25.3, 25.6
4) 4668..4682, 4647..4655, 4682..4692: -0.02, 24.7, 25.5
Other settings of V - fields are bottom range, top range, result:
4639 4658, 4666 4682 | 1.03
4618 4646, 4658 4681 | 1.02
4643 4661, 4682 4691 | 1.01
